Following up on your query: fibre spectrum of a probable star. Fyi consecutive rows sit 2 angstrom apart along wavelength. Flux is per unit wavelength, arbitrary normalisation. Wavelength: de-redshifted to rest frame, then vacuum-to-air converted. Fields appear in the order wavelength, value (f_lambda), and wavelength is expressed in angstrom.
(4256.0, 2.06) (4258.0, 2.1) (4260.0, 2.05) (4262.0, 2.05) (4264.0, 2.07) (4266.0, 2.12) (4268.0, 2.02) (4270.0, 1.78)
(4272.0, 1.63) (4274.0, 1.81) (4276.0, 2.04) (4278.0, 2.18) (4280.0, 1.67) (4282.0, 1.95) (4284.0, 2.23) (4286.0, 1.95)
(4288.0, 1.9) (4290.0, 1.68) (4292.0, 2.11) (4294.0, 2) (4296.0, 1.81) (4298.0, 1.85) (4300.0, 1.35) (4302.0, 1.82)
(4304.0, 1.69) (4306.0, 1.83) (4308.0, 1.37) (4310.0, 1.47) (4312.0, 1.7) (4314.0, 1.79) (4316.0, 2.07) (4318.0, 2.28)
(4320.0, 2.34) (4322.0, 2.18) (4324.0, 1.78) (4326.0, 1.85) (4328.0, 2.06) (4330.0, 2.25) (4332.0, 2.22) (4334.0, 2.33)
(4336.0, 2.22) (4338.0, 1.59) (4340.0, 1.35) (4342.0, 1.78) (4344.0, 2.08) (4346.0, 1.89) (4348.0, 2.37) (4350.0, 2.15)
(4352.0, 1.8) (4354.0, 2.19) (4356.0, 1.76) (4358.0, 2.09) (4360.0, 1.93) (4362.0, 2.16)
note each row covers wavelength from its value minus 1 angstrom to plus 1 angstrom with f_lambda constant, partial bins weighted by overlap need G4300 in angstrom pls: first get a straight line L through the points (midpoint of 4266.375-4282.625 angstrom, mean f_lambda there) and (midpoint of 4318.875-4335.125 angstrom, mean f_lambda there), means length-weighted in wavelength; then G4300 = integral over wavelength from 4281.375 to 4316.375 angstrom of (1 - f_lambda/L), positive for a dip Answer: 3.41 angstrom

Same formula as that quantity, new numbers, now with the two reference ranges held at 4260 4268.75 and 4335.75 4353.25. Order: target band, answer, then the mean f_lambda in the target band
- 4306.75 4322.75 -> 0.6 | 1.89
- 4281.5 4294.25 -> 0.3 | 1.97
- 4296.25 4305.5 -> 1.4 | 1.7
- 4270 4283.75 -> 1.0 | 1.89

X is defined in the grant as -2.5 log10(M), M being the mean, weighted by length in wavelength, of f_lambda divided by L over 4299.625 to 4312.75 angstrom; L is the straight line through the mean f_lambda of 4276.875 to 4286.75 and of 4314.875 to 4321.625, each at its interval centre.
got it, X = 0.31 mag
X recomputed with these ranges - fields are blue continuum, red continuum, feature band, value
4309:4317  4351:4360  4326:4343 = -0.06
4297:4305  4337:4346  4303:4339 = -0.15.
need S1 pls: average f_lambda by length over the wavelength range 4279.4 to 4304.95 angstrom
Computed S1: 1.85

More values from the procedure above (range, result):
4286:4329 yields 1.86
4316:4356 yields 2.03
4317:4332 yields 2.11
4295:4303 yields 1.71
